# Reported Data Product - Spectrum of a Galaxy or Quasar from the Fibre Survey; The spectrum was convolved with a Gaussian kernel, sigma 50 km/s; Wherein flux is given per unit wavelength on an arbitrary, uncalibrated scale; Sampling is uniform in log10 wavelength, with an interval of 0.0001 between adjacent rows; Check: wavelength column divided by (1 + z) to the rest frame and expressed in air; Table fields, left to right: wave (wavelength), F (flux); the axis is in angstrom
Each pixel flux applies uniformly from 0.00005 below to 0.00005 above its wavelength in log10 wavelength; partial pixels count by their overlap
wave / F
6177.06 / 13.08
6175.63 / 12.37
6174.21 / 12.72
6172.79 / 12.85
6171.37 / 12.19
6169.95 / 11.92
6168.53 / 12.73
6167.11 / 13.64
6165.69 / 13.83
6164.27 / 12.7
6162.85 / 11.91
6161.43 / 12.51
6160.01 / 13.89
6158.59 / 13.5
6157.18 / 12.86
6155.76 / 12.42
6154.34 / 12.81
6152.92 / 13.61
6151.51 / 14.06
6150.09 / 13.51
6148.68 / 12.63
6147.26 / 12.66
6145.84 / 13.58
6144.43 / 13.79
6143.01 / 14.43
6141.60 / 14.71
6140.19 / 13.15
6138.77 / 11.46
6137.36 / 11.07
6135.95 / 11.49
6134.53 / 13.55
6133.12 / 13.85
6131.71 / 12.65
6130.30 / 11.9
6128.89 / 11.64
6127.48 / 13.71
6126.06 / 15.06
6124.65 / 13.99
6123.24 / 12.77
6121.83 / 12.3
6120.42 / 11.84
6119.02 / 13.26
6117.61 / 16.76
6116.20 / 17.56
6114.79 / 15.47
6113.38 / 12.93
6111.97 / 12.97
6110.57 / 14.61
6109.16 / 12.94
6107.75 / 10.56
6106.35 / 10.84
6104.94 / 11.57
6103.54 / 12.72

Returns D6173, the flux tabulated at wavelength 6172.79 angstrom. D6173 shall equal 12.85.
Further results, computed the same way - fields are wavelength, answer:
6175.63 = 12.37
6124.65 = 13.99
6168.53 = 12.73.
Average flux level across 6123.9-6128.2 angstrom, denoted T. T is 14.2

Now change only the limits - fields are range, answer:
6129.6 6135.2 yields 13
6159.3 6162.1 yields 13.2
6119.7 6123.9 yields 12.3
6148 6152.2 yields 13.4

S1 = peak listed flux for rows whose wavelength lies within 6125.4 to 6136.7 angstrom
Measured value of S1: 15.06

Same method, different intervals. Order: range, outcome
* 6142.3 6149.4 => 14.43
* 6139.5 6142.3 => 14.71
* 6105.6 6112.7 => 14.61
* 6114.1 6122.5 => 17.56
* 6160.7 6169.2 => 13.83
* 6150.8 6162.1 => 14.06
